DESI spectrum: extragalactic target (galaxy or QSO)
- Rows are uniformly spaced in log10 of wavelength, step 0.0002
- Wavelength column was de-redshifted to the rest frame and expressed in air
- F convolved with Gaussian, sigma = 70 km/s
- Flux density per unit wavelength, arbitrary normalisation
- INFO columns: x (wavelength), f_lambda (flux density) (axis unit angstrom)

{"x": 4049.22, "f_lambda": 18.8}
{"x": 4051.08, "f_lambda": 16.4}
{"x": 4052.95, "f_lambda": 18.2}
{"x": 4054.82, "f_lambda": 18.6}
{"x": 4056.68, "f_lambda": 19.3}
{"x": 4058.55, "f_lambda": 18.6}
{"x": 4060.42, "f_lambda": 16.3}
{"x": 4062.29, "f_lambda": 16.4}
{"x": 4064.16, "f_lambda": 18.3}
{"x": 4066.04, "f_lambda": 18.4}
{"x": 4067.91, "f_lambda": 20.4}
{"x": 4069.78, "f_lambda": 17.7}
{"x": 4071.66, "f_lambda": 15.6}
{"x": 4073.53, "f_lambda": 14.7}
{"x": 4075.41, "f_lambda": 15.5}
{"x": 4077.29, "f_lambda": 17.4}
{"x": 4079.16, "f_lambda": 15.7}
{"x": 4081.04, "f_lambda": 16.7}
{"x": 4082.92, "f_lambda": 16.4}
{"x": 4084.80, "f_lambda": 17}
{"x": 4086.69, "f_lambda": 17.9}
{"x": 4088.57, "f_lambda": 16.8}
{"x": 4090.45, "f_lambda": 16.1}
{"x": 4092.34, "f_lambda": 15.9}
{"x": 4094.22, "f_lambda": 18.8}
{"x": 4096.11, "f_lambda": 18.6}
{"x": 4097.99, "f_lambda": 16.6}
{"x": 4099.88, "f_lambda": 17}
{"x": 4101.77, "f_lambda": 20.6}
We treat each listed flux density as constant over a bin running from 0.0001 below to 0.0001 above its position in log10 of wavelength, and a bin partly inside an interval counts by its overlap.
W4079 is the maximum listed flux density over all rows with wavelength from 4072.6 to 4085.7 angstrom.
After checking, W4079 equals 17.4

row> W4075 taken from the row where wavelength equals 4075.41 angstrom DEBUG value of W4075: 15.5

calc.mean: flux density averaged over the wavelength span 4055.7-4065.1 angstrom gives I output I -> 17.8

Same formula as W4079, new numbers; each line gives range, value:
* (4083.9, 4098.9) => 18.8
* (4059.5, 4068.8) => 20.4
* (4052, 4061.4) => 19.3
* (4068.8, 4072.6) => 17.7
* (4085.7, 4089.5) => 17.9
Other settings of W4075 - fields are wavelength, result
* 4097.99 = 16.6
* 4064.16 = 18.3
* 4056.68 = 19.3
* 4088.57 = 16.8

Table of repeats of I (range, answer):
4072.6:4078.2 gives 15.8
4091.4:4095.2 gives 17.4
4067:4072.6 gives 17.9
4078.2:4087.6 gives 16.7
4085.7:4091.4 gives 16.9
